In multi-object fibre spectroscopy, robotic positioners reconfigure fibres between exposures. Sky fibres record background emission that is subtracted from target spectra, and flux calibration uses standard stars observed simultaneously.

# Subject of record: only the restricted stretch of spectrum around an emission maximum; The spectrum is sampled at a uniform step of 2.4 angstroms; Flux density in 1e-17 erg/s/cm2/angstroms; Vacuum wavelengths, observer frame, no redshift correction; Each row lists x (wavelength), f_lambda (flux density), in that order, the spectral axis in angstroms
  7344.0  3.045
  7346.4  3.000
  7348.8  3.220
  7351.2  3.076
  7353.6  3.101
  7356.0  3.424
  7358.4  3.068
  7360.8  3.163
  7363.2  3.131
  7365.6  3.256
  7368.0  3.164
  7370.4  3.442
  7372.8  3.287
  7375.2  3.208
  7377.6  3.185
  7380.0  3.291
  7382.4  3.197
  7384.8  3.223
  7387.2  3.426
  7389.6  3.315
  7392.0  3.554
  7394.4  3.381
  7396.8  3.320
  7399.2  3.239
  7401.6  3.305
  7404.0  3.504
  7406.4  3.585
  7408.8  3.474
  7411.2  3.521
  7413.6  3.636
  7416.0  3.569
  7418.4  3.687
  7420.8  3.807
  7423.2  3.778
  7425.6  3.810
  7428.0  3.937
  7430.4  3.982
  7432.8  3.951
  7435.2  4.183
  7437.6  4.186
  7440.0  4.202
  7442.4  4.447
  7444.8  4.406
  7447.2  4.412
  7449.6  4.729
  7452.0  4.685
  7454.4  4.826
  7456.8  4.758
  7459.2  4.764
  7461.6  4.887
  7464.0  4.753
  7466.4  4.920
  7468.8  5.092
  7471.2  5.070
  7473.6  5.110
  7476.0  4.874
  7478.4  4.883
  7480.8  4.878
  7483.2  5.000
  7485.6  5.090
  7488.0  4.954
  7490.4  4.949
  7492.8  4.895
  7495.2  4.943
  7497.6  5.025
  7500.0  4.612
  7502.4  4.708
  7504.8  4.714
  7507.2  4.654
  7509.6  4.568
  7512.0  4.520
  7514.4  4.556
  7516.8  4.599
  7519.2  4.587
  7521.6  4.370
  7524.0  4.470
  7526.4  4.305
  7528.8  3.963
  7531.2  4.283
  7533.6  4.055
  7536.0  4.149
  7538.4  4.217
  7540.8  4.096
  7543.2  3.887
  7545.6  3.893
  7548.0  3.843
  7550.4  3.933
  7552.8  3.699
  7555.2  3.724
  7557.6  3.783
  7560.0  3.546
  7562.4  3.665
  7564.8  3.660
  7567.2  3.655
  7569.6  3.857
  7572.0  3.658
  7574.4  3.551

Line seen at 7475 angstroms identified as Mg II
